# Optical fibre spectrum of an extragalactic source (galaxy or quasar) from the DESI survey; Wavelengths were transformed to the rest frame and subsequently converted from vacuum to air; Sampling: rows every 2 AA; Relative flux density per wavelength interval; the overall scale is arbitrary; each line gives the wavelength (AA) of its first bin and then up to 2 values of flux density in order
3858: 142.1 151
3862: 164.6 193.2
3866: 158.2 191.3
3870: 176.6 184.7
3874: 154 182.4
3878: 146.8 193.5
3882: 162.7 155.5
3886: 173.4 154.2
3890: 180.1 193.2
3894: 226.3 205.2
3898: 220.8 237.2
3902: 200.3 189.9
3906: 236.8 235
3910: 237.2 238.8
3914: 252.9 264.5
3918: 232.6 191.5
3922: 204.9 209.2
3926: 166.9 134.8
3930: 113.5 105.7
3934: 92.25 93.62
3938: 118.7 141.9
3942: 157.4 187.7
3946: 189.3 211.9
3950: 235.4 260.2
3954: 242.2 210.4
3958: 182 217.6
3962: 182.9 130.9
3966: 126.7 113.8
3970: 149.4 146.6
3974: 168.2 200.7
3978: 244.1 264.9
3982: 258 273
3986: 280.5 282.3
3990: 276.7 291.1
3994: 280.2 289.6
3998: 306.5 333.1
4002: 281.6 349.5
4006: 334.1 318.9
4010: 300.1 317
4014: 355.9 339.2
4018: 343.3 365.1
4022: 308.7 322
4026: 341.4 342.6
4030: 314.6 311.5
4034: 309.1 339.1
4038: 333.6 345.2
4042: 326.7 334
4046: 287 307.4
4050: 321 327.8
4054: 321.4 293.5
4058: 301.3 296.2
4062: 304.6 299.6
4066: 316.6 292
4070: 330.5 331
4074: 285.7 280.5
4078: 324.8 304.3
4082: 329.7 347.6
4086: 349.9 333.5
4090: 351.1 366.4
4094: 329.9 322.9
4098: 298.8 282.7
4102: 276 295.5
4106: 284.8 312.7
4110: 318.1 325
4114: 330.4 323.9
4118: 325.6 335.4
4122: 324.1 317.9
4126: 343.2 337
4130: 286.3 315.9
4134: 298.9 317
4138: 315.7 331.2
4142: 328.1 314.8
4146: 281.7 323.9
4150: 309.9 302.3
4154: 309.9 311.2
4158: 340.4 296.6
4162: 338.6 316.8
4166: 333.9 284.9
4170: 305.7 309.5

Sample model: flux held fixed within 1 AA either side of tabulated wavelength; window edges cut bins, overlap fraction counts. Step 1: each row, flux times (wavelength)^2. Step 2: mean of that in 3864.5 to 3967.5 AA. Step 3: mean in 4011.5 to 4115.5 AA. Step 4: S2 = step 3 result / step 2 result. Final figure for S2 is 1.85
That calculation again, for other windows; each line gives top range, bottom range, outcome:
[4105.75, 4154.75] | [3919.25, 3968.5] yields 2.05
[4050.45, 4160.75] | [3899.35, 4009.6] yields 1.57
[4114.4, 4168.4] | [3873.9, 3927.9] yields 1.78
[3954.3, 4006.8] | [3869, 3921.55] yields 1.23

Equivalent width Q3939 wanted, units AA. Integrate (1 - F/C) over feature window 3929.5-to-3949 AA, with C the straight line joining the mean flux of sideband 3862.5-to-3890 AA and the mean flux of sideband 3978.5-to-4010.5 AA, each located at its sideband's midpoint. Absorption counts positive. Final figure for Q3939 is 7.88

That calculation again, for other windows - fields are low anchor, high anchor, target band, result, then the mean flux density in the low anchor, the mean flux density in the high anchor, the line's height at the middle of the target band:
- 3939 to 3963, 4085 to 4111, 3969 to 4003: -3.6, 202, 317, 229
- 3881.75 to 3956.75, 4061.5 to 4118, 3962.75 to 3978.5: 4.9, 191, 316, 229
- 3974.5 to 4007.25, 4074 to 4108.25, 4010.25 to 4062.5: -4.5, 283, 316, 298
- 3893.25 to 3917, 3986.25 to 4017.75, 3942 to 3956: 2.6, 229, 310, 266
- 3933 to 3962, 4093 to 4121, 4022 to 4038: -4.9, 182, 312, 249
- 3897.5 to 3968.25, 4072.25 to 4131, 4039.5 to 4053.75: -2.3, 189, 319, 276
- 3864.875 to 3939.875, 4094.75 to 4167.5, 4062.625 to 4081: -1.7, 184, 314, 281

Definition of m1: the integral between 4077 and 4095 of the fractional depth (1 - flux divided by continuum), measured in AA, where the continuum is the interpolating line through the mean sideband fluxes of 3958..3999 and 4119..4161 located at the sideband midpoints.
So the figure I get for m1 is -3.3 AA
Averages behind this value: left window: 223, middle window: 337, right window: 316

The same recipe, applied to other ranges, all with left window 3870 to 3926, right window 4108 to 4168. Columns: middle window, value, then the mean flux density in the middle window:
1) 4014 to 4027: -3.8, 338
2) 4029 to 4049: -3.8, 321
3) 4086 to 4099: -1.7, 335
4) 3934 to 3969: 8.2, 174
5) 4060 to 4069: -0.6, 302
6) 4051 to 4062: -1.2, 308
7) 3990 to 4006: -3.5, 305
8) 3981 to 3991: -1.2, 274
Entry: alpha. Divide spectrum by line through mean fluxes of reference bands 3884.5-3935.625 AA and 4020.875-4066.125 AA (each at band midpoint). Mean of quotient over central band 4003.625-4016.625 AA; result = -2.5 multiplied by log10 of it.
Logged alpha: -0.15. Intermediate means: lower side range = 194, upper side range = 318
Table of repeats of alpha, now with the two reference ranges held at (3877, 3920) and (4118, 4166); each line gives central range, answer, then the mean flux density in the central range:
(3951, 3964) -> 0.12 mag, 209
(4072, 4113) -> -0.08 mag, 316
